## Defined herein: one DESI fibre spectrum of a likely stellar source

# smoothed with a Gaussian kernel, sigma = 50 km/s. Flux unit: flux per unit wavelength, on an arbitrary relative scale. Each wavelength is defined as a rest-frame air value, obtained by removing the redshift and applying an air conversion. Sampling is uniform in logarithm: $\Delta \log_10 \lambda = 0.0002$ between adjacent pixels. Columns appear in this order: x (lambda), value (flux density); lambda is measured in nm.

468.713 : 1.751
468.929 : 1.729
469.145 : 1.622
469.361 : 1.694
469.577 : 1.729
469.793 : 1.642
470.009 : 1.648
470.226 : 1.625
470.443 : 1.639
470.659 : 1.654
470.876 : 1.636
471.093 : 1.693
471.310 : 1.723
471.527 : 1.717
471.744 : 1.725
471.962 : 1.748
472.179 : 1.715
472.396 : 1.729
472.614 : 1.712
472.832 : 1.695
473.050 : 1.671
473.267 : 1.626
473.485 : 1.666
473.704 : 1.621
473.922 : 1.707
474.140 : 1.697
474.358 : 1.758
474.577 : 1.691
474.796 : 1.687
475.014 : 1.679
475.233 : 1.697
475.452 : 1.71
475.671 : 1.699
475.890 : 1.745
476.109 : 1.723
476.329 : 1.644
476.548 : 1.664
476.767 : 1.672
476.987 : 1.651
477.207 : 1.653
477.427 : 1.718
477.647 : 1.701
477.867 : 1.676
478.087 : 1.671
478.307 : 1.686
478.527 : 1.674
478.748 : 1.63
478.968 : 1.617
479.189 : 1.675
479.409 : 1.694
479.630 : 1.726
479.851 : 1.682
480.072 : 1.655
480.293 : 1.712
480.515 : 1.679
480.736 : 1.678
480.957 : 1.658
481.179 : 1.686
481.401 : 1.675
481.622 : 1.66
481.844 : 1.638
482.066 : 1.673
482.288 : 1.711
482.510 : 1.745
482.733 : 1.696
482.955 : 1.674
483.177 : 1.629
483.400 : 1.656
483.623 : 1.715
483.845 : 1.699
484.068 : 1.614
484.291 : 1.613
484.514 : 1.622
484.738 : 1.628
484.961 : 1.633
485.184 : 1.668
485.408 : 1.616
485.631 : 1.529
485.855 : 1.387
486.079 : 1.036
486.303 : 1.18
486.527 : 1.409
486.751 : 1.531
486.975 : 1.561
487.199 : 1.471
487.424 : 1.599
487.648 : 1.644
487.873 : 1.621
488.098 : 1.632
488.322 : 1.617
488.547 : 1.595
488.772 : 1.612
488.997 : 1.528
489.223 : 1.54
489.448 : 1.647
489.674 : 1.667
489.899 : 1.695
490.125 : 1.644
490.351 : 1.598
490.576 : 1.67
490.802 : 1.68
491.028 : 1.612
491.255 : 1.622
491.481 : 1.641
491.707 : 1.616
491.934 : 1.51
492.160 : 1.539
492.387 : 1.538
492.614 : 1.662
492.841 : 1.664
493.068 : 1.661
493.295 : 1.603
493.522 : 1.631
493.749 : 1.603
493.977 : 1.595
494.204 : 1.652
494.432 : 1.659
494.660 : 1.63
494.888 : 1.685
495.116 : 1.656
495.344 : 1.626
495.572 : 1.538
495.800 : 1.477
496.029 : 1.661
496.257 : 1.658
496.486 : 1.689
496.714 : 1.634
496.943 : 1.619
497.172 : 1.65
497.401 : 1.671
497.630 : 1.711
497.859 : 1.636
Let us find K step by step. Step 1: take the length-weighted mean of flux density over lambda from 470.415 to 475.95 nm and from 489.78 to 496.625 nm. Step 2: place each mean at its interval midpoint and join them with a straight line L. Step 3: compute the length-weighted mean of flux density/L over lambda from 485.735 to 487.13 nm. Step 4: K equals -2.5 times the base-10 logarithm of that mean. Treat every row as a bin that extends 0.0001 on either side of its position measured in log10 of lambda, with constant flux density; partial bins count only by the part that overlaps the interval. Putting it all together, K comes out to 0.21 mag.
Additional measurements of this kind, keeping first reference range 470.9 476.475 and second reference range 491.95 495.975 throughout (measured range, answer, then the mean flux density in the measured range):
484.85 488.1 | 0.10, 1.5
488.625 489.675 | 0.03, 1.59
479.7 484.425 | -0.01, 1.67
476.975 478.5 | 0.00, 1.68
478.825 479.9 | 0.00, 1.68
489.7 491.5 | -0.01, 1.65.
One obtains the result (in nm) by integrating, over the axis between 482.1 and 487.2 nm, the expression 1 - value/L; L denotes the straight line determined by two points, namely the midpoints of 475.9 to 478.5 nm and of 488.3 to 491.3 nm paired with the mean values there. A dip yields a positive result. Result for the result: 0.24 nm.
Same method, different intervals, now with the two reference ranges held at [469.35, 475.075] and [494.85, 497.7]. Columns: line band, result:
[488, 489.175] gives 0.04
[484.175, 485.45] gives 0.02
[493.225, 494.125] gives 0.02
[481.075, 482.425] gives -0.01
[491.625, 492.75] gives 0.05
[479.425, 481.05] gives -0.02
